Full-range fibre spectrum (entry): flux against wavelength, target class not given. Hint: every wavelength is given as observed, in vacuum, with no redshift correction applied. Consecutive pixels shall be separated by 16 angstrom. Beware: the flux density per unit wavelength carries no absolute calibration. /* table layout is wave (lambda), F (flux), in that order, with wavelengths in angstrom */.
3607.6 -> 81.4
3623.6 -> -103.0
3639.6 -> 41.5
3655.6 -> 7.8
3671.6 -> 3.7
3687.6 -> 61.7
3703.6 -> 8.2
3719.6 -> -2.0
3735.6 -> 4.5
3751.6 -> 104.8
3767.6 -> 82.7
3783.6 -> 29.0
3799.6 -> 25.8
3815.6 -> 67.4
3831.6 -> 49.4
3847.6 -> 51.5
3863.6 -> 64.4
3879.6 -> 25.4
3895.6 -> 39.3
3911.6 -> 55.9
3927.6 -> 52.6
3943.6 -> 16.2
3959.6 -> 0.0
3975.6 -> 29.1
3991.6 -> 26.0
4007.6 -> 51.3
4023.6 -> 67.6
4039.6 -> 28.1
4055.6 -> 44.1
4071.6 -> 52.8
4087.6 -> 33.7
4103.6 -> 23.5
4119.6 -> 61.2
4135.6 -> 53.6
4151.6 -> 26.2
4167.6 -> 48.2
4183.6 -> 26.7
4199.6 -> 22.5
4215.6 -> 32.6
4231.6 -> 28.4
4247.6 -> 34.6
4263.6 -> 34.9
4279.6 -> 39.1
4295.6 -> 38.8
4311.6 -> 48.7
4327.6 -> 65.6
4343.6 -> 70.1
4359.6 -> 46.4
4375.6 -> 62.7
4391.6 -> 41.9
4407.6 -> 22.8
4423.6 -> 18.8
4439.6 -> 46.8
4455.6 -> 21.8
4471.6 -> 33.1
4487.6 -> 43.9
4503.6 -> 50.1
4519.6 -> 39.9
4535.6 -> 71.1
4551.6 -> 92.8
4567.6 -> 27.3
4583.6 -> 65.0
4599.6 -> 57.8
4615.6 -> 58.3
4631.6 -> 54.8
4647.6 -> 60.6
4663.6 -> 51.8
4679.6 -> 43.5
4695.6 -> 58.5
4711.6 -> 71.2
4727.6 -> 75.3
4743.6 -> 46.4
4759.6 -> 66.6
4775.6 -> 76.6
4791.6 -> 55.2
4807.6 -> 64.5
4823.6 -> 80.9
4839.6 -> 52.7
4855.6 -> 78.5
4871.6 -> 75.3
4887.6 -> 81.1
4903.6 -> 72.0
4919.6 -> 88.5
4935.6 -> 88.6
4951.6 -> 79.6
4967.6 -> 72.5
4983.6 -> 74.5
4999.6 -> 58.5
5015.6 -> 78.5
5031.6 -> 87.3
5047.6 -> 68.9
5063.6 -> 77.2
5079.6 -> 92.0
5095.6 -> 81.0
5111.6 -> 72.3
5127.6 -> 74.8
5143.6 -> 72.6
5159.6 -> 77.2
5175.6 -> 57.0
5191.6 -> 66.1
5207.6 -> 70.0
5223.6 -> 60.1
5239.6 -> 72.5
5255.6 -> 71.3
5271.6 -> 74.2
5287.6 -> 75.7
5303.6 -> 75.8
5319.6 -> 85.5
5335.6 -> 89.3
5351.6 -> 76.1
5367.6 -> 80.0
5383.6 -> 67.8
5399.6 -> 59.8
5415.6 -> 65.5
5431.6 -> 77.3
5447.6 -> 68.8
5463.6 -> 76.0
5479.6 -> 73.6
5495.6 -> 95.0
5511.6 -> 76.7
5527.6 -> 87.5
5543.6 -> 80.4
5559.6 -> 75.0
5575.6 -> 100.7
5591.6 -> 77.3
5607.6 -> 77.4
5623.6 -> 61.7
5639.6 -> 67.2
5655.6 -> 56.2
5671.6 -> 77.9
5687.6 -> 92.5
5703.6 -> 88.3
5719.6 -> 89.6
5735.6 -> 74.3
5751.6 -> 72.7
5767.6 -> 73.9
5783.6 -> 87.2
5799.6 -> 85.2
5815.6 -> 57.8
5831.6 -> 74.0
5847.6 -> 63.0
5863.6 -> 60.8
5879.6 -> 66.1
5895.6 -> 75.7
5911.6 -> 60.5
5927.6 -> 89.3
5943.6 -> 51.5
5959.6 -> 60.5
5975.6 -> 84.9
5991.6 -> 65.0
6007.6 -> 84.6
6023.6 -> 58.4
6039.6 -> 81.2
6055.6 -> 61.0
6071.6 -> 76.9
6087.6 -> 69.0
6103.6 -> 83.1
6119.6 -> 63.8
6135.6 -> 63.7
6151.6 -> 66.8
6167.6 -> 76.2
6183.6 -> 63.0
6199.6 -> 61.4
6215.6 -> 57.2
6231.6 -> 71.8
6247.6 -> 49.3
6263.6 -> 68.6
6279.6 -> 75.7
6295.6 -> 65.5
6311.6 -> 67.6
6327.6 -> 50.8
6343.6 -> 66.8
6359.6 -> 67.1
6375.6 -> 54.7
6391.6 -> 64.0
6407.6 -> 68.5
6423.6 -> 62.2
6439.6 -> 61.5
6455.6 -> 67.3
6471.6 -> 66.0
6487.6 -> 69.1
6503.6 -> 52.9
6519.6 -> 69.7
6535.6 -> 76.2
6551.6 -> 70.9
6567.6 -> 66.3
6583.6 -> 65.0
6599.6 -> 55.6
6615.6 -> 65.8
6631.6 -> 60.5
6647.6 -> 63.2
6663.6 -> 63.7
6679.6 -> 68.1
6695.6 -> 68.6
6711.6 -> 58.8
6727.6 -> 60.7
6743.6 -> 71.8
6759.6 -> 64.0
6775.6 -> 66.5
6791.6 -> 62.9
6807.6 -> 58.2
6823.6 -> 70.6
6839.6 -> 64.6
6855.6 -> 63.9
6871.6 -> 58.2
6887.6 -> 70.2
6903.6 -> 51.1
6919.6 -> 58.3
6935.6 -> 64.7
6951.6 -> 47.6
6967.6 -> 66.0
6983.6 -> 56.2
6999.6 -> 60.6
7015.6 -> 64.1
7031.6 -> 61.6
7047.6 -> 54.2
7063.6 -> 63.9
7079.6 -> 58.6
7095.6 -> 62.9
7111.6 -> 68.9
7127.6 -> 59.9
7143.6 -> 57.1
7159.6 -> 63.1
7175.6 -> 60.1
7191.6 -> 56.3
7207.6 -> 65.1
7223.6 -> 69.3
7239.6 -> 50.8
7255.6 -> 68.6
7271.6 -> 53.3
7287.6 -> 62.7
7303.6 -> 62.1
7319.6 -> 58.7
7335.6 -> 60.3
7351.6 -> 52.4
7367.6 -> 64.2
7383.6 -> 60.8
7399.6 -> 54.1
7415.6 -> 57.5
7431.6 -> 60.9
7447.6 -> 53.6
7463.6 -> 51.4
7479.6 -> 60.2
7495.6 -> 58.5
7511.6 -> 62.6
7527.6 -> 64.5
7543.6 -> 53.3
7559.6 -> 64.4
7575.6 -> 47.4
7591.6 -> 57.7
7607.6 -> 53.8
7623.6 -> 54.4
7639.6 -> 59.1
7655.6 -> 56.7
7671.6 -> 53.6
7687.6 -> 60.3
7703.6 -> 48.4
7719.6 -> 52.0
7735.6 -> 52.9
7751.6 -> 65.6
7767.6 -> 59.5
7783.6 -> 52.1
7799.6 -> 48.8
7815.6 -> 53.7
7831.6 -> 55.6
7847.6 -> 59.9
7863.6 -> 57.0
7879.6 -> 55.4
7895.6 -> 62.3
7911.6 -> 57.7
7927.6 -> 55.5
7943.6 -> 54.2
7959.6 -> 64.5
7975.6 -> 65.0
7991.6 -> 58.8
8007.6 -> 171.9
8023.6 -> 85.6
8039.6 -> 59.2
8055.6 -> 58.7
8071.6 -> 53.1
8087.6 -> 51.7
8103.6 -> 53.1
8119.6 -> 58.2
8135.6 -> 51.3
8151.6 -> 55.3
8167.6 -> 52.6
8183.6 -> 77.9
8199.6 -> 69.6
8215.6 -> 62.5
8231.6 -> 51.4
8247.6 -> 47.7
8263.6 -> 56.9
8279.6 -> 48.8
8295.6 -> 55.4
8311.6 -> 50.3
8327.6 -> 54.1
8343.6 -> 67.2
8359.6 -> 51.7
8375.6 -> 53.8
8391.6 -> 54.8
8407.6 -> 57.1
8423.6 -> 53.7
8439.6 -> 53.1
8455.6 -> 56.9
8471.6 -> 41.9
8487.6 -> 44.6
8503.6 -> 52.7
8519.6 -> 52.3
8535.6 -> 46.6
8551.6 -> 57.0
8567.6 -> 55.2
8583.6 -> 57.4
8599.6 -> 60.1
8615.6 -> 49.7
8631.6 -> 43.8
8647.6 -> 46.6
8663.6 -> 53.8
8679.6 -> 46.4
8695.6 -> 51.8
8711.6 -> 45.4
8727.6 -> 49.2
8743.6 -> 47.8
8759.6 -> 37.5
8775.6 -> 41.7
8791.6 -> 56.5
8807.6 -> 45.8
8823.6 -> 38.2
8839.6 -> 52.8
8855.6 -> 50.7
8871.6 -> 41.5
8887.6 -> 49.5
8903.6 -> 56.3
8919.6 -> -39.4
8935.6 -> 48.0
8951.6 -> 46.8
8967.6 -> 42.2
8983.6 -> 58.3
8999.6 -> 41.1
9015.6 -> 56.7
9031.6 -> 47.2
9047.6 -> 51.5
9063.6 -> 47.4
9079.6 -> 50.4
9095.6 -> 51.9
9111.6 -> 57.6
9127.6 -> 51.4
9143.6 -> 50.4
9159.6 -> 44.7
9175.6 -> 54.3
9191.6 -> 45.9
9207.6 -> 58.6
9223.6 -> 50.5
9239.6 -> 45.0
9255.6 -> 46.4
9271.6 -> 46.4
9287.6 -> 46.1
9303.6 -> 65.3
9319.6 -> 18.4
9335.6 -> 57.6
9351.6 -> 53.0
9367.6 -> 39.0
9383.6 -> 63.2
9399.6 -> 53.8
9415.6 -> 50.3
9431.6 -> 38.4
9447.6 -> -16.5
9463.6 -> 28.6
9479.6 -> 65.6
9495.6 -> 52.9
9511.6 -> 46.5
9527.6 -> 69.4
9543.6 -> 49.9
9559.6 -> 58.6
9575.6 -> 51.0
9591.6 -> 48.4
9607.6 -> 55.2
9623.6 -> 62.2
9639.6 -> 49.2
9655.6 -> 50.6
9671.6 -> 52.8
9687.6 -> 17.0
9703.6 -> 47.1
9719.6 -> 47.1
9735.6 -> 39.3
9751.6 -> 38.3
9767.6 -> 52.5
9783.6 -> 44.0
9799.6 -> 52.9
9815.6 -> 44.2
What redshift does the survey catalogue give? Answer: 0.22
